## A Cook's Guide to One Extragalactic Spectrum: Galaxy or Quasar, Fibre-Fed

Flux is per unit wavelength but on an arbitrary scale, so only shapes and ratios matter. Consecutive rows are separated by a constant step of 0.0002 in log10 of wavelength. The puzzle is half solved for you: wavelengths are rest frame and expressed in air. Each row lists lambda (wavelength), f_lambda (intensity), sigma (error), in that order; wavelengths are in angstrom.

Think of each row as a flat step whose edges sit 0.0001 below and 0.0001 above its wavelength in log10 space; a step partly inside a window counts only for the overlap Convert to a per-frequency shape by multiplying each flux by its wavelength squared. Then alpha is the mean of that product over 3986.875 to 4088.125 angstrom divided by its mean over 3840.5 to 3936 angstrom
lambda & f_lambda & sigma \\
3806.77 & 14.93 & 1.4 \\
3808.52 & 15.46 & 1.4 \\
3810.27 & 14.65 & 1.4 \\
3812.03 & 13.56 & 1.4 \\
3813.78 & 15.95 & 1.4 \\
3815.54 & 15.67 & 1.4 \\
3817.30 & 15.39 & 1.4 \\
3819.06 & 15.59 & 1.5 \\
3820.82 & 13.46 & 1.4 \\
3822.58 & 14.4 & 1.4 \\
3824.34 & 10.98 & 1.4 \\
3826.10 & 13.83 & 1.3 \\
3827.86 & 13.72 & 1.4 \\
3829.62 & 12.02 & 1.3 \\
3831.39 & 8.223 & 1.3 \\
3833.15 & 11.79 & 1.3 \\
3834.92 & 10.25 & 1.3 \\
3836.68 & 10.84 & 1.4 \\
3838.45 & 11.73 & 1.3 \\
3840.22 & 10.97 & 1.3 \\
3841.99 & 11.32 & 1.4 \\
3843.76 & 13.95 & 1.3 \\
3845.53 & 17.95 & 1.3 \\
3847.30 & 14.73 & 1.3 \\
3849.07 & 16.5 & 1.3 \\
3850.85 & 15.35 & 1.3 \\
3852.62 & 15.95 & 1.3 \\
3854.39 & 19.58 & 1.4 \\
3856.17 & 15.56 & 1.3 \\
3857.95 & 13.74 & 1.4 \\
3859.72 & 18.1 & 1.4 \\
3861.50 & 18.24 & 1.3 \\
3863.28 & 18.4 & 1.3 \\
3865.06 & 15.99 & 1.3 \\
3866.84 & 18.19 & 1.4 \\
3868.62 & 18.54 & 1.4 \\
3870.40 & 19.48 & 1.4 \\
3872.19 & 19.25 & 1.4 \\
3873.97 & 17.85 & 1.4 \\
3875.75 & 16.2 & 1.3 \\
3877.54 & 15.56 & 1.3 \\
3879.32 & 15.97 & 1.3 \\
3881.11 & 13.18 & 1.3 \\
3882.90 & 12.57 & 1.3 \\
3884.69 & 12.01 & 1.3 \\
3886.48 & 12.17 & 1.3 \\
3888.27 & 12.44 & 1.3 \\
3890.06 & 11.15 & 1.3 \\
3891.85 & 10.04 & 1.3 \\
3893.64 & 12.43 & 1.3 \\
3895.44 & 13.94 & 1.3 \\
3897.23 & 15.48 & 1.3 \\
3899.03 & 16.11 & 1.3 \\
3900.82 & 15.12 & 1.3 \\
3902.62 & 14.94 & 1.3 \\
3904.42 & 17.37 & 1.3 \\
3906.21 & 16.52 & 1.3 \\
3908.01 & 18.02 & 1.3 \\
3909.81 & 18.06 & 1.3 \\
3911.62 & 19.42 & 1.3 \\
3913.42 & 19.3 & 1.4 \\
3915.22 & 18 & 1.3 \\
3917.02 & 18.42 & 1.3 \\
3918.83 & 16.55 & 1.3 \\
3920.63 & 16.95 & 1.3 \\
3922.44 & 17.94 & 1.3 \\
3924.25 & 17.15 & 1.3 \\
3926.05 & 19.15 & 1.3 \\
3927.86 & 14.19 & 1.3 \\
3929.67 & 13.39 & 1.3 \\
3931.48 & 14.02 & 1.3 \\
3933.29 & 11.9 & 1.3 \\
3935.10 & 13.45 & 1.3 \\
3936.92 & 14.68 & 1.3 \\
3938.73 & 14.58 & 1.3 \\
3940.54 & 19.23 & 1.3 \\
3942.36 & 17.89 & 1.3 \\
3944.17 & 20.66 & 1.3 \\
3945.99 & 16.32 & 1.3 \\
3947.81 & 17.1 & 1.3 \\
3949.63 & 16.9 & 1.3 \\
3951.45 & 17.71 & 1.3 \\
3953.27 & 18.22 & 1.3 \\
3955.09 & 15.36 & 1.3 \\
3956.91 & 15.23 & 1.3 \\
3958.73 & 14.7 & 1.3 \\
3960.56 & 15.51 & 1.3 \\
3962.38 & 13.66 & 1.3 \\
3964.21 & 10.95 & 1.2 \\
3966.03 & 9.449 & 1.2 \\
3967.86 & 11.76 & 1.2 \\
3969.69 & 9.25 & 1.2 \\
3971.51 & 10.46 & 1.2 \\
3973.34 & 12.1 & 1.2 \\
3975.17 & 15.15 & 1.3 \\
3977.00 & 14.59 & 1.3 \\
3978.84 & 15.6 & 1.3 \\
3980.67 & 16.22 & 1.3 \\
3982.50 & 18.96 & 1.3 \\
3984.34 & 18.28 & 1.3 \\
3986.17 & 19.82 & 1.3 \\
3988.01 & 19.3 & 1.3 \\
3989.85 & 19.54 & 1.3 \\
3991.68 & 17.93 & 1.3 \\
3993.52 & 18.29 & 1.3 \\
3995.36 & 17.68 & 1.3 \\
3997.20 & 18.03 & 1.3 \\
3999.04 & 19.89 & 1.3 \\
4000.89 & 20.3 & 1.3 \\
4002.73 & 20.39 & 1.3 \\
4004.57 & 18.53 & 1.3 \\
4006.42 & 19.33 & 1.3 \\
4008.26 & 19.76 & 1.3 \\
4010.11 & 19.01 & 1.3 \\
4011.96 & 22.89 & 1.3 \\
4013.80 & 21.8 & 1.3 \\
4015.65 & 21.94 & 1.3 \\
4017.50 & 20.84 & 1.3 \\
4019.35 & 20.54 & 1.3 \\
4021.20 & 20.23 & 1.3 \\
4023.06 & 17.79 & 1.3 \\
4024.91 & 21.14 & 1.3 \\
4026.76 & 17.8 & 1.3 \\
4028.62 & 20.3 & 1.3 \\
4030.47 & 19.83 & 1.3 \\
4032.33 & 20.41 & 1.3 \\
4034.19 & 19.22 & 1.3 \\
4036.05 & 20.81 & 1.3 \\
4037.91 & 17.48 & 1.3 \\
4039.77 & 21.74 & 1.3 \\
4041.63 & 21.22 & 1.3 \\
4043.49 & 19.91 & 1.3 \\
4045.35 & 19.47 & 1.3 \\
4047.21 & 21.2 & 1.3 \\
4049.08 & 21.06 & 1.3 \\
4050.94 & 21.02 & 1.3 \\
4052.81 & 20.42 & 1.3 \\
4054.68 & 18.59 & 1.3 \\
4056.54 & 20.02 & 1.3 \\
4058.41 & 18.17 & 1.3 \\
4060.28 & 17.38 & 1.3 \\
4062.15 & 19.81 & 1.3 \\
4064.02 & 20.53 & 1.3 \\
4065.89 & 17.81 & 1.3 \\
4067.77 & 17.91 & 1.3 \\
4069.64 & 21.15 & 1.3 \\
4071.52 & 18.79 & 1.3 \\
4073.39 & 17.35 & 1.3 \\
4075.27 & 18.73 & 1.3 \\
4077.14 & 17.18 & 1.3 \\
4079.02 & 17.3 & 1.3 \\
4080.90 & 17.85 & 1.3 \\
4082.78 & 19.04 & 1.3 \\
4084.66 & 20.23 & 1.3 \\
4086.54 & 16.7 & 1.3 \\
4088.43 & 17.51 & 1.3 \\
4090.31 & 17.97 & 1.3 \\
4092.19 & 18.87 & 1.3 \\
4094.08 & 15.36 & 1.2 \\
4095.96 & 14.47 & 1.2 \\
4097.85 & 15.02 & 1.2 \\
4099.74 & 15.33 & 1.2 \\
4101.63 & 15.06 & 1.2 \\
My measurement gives 1.33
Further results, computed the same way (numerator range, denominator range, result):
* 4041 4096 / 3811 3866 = 1.47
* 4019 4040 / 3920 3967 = 1.32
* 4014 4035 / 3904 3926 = 1.19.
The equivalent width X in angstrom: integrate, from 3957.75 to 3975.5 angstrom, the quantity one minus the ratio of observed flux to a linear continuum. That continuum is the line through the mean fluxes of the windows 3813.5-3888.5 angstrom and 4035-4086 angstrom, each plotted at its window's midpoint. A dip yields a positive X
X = 5.2 angstrom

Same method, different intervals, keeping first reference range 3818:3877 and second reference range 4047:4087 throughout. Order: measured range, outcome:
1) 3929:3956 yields 1.0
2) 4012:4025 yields -1.9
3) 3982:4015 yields -3.2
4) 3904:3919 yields -1.8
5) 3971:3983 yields 1.8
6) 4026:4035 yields -0.6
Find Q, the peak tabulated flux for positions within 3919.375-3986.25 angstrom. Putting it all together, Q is 20.66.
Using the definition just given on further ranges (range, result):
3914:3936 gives 19.15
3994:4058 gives 22.89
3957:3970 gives 15.51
